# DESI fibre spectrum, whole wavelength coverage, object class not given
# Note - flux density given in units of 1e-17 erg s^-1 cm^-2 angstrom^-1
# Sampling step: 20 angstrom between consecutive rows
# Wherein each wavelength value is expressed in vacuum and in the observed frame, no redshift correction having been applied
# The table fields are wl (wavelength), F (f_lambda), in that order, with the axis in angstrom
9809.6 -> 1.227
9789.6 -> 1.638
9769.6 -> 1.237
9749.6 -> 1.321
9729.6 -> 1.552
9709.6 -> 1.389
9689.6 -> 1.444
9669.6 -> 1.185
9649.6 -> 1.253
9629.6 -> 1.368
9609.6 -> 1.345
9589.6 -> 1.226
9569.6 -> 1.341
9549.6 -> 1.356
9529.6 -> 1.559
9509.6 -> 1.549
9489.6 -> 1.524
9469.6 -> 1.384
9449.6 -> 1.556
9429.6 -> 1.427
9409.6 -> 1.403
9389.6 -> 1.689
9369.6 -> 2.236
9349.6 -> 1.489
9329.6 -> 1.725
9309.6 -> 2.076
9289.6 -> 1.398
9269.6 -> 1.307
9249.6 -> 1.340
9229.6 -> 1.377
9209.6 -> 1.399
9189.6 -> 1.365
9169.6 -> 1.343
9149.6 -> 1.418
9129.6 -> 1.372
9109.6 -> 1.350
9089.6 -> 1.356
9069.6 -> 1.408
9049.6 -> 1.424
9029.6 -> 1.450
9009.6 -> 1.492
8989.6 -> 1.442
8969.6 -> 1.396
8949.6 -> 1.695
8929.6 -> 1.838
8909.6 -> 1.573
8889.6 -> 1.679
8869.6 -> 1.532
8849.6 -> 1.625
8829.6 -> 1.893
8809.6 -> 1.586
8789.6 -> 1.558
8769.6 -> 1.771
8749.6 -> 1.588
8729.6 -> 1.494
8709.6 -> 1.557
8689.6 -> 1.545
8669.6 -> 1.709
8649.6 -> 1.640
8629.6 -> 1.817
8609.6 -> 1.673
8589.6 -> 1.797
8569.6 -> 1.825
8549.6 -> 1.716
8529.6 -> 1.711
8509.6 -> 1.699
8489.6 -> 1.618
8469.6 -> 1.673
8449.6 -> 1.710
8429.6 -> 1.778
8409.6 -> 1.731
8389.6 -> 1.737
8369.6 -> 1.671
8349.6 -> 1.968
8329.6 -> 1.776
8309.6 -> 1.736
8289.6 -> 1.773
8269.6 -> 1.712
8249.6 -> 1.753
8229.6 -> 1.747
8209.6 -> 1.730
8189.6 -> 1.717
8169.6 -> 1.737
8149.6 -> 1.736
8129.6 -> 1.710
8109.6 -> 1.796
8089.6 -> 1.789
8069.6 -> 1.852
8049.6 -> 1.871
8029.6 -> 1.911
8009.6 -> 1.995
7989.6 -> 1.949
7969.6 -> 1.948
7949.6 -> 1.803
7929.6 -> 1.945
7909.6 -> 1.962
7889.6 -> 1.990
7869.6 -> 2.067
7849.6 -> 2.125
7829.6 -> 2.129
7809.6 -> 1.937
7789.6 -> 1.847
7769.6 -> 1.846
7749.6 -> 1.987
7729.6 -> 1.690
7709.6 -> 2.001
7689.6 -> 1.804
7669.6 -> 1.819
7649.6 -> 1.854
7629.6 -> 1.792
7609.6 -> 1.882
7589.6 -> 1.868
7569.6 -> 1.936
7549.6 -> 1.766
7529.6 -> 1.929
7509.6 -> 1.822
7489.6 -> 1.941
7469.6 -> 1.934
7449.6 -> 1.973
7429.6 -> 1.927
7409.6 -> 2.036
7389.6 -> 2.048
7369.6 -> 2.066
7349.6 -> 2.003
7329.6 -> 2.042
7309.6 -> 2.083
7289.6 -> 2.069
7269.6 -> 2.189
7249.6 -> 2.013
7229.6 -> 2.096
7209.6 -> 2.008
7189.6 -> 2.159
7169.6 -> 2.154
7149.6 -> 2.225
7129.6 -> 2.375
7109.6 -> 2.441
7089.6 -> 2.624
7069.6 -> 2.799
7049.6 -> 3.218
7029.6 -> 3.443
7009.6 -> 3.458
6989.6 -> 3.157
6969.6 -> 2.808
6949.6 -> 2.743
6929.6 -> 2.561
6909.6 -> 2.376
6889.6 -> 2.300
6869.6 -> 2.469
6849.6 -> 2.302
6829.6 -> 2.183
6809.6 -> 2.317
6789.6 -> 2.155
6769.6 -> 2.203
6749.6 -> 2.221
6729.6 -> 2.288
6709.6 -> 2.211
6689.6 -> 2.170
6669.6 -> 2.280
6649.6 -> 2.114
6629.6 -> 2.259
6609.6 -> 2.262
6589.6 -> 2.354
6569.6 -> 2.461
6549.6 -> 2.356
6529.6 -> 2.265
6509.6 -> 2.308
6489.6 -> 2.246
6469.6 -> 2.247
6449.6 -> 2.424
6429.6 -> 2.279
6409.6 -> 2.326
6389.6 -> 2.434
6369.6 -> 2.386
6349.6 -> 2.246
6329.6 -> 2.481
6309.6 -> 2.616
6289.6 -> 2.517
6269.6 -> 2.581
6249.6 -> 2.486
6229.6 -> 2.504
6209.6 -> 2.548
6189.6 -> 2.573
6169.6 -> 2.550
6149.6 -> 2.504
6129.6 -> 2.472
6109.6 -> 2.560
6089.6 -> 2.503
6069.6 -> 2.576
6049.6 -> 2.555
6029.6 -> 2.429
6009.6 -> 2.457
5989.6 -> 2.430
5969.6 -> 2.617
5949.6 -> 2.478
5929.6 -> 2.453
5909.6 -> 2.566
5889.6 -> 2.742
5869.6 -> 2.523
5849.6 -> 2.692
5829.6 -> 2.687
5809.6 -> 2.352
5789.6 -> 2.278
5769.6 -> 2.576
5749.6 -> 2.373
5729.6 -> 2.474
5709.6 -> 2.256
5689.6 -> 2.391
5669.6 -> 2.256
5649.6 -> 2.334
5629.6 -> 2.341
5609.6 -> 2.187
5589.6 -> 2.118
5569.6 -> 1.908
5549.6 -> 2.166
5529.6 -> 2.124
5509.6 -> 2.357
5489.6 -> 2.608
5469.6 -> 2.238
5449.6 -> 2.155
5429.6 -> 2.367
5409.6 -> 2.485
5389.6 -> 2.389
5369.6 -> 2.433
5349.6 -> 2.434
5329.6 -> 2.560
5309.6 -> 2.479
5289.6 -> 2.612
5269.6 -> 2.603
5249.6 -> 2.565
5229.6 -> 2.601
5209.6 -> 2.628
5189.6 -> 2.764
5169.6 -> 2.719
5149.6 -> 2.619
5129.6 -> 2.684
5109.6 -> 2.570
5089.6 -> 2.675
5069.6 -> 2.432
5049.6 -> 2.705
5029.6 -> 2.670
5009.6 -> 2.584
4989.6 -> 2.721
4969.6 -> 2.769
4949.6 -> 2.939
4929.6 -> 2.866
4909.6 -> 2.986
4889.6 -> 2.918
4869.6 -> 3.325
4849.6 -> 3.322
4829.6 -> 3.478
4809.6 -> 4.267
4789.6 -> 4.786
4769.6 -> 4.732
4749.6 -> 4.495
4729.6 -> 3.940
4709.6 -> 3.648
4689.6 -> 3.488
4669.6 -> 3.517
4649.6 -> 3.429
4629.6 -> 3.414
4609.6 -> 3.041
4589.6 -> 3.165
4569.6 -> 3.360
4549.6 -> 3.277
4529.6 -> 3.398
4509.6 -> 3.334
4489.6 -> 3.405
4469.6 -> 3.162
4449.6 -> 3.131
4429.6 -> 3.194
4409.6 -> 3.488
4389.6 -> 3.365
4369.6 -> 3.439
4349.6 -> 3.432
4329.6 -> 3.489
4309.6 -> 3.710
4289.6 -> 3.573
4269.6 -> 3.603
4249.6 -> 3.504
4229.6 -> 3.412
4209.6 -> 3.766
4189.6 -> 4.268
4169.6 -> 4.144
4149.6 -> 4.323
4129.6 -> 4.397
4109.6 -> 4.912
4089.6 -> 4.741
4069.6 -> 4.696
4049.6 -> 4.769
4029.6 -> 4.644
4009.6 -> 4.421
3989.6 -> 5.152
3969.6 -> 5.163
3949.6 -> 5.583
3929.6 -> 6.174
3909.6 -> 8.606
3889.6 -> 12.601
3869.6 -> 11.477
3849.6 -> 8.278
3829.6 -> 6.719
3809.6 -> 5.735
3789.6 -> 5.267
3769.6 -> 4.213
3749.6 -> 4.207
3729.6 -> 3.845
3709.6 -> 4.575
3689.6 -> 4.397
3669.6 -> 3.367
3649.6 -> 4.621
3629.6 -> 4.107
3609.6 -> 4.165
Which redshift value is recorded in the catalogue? 1.51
